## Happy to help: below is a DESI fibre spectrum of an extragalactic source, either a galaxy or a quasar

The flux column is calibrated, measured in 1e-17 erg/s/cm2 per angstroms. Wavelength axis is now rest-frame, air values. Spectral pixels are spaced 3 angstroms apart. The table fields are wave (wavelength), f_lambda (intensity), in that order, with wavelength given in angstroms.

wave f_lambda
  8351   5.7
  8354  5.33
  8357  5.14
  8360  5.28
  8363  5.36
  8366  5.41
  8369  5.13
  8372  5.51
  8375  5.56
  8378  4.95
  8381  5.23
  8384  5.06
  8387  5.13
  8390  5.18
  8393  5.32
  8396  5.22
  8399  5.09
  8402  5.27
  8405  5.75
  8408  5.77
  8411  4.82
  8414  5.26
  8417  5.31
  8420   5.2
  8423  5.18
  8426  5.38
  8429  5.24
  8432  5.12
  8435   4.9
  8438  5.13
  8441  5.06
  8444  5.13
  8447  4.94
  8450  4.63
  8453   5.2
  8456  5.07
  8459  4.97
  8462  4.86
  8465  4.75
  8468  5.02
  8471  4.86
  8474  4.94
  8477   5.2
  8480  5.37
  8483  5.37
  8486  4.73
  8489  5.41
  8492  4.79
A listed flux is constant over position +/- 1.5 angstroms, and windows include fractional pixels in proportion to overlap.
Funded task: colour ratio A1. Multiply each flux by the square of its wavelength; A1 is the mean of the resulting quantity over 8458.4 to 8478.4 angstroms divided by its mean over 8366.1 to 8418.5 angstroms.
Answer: 0.95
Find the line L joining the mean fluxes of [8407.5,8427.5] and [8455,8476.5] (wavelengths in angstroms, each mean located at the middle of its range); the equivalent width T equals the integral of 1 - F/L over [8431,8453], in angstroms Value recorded 0.39 angstroms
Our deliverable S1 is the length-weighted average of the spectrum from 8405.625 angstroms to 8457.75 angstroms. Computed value 5.15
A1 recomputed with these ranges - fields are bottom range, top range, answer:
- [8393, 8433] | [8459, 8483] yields 0.96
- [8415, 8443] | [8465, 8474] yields 0.96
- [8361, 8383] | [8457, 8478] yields 0.95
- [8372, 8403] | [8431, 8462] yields 0.97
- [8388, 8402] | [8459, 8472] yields 0.95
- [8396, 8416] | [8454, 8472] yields 0.94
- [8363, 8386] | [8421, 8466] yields 0.97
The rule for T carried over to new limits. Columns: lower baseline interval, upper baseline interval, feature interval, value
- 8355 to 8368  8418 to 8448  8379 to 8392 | 0.22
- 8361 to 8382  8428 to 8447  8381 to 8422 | -0.42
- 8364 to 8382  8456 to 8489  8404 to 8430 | -0.68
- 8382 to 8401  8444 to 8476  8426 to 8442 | -0.29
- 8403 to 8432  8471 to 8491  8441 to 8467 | 1.30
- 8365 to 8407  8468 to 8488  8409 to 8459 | 0.72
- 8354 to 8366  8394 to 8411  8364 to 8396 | 0.45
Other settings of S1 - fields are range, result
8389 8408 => 5.35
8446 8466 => 4.92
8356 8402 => 5.24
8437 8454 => 5.01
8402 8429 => 5.33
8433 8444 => 5.05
